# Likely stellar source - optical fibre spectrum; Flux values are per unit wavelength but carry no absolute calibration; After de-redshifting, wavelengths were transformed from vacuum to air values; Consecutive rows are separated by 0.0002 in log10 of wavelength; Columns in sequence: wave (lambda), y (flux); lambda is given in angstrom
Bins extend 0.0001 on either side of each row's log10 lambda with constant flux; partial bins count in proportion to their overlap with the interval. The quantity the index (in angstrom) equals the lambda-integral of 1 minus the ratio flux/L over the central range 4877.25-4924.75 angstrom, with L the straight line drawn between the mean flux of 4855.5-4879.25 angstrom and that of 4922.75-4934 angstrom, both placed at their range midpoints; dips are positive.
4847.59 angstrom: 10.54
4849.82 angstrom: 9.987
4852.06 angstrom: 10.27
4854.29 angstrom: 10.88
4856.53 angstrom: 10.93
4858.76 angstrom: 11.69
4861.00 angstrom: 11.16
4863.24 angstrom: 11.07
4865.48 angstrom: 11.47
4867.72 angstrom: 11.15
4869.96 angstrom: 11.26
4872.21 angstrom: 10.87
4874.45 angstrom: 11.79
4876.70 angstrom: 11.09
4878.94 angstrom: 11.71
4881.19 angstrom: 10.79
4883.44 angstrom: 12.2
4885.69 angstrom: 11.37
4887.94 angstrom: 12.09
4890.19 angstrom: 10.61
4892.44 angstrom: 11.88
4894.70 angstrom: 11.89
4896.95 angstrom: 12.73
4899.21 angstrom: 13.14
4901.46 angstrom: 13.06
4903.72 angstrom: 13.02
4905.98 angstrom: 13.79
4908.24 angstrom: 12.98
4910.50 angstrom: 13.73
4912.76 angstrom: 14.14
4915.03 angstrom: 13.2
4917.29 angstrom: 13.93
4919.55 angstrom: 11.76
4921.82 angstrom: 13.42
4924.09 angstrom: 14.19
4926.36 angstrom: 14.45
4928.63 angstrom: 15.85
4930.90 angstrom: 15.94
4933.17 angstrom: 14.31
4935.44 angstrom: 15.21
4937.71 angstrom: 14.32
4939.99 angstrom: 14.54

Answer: 2.42 angstrom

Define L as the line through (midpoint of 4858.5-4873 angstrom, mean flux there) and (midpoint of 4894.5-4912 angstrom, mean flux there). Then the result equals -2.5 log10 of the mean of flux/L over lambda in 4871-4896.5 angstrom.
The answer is 0.06 mag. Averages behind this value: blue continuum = 11.2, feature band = 11.5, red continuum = 13.1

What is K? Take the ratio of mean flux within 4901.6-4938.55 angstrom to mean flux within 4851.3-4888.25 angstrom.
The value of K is 1.24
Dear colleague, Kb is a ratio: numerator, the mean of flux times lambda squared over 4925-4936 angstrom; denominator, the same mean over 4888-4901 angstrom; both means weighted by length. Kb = 1.27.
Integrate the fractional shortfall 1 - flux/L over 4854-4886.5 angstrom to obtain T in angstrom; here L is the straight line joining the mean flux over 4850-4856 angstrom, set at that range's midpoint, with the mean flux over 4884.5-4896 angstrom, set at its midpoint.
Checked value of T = -0.88 angstrom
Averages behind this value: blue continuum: 10.5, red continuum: 11.6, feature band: 11.3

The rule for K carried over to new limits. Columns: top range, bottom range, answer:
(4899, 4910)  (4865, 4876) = 1.17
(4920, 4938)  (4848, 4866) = 1.34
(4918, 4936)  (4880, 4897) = 1.23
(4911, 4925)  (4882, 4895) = 1.16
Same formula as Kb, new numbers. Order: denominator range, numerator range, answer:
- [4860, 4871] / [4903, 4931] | 1.26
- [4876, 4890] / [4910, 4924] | 1.18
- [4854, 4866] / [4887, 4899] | 1.08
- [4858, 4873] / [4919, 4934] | 1.31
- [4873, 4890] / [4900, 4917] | 1.18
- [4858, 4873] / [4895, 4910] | 1.18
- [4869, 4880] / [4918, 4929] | 1.24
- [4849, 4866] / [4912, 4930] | 1.30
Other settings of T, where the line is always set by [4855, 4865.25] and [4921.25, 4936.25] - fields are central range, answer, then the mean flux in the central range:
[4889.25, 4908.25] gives 1.0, 12.6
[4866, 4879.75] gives 0.7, 11.3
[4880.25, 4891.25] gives 1.0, 11.4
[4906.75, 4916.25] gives 0.3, 13.5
